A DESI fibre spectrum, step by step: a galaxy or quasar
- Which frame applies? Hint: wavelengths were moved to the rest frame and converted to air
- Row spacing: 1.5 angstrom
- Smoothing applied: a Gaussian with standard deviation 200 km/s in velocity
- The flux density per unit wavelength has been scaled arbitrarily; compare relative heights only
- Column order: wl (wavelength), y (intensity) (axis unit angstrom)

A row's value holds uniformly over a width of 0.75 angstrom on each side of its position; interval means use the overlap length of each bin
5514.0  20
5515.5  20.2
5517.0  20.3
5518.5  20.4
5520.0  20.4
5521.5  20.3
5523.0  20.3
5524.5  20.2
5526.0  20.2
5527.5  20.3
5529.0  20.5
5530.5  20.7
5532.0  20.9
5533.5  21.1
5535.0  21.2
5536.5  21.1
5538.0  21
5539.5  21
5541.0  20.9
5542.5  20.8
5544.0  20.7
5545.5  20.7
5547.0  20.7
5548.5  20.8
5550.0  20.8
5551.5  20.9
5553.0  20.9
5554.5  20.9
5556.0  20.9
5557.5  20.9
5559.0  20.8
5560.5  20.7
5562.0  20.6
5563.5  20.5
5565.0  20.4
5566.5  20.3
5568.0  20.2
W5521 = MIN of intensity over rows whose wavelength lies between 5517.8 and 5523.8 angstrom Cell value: 20.3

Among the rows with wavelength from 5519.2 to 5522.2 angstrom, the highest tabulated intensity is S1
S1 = 20.4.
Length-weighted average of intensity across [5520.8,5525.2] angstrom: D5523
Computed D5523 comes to 20.3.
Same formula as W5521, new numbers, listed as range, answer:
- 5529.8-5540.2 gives 20.7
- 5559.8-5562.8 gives 20.6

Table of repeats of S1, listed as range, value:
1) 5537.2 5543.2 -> 21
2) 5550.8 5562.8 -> 20.9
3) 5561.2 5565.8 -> 20.6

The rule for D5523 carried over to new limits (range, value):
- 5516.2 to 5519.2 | 20.3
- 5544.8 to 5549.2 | 20.7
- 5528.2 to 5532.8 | 20.7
